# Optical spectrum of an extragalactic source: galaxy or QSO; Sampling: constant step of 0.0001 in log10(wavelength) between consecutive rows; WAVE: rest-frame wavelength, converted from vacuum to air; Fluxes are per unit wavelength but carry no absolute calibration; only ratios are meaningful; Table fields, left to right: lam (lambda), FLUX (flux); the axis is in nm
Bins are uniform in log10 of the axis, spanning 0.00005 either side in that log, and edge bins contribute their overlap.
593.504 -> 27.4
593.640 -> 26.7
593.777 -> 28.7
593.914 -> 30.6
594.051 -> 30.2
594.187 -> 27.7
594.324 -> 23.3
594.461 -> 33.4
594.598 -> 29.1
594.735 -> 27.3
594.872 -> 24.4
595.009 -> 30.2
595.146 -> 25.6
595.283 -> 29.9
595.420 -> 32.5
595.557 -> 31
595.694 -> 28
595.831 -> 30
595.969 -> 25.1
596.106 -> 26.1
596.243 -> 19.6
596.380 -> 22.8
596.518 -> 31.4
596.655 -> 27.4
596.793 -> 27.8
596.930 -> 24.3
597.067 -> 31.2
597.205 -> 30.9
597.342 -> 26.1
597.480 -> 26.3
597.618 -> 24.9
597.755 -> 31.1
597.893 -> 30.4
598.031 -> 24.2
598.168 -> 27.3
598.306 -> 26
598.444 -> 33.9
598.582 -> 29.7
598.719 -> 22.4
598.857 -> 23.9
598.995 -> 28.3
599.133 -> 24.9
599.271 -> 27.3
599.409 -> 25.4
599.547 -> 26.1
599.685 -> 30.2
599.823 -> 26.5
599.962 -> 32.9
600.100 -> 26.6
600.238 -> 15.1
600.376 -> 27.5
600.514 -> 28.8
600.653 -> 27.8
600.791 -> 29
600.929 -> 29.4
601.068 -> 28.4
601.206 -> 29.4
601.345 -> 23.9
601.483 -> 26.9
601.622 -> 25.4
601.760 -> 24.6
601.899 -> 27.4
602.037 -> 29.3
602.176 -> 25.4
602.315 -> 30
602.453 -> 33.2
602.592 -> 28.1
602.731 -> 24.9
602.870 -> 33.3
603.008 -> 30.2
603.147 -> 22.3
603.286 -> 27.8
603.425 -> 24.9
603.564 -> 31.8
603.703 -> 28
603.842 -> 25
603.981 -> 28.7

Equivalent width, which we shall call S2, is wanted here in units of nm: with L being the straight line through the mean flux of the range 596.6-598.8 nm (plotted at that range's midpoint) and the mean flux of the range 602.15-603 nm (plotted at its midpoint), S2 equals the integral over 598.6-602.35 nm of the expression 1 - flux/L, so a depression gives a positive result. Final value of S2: 0.25 nm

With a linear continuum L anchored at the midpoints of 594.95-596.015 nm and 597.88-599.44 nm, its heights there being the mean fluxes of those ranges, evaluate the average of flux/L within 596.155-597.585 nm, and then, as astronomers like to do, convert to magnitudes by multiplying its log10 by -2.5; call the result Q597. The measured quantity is 0.06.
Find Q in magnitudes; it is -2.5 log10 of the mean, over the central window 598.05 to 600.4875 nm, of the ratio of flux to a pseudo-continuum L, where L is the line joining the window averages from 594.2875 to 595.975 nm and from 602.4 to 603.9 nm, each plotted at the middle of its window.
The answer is 0.066 mag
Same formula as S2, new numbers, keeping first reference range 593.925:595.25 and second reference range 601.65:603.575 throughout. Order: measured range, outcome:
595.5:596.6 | 0.05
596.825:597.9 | 0.00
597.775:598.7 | -0.01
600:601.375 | 0.06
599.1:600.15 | 0.01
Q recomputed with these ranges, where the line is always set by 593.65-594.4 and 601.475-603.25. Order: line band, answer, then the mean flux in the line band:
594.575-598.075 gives 0.01 mag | 27.6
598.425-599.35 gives 0.04 mag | 26.8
